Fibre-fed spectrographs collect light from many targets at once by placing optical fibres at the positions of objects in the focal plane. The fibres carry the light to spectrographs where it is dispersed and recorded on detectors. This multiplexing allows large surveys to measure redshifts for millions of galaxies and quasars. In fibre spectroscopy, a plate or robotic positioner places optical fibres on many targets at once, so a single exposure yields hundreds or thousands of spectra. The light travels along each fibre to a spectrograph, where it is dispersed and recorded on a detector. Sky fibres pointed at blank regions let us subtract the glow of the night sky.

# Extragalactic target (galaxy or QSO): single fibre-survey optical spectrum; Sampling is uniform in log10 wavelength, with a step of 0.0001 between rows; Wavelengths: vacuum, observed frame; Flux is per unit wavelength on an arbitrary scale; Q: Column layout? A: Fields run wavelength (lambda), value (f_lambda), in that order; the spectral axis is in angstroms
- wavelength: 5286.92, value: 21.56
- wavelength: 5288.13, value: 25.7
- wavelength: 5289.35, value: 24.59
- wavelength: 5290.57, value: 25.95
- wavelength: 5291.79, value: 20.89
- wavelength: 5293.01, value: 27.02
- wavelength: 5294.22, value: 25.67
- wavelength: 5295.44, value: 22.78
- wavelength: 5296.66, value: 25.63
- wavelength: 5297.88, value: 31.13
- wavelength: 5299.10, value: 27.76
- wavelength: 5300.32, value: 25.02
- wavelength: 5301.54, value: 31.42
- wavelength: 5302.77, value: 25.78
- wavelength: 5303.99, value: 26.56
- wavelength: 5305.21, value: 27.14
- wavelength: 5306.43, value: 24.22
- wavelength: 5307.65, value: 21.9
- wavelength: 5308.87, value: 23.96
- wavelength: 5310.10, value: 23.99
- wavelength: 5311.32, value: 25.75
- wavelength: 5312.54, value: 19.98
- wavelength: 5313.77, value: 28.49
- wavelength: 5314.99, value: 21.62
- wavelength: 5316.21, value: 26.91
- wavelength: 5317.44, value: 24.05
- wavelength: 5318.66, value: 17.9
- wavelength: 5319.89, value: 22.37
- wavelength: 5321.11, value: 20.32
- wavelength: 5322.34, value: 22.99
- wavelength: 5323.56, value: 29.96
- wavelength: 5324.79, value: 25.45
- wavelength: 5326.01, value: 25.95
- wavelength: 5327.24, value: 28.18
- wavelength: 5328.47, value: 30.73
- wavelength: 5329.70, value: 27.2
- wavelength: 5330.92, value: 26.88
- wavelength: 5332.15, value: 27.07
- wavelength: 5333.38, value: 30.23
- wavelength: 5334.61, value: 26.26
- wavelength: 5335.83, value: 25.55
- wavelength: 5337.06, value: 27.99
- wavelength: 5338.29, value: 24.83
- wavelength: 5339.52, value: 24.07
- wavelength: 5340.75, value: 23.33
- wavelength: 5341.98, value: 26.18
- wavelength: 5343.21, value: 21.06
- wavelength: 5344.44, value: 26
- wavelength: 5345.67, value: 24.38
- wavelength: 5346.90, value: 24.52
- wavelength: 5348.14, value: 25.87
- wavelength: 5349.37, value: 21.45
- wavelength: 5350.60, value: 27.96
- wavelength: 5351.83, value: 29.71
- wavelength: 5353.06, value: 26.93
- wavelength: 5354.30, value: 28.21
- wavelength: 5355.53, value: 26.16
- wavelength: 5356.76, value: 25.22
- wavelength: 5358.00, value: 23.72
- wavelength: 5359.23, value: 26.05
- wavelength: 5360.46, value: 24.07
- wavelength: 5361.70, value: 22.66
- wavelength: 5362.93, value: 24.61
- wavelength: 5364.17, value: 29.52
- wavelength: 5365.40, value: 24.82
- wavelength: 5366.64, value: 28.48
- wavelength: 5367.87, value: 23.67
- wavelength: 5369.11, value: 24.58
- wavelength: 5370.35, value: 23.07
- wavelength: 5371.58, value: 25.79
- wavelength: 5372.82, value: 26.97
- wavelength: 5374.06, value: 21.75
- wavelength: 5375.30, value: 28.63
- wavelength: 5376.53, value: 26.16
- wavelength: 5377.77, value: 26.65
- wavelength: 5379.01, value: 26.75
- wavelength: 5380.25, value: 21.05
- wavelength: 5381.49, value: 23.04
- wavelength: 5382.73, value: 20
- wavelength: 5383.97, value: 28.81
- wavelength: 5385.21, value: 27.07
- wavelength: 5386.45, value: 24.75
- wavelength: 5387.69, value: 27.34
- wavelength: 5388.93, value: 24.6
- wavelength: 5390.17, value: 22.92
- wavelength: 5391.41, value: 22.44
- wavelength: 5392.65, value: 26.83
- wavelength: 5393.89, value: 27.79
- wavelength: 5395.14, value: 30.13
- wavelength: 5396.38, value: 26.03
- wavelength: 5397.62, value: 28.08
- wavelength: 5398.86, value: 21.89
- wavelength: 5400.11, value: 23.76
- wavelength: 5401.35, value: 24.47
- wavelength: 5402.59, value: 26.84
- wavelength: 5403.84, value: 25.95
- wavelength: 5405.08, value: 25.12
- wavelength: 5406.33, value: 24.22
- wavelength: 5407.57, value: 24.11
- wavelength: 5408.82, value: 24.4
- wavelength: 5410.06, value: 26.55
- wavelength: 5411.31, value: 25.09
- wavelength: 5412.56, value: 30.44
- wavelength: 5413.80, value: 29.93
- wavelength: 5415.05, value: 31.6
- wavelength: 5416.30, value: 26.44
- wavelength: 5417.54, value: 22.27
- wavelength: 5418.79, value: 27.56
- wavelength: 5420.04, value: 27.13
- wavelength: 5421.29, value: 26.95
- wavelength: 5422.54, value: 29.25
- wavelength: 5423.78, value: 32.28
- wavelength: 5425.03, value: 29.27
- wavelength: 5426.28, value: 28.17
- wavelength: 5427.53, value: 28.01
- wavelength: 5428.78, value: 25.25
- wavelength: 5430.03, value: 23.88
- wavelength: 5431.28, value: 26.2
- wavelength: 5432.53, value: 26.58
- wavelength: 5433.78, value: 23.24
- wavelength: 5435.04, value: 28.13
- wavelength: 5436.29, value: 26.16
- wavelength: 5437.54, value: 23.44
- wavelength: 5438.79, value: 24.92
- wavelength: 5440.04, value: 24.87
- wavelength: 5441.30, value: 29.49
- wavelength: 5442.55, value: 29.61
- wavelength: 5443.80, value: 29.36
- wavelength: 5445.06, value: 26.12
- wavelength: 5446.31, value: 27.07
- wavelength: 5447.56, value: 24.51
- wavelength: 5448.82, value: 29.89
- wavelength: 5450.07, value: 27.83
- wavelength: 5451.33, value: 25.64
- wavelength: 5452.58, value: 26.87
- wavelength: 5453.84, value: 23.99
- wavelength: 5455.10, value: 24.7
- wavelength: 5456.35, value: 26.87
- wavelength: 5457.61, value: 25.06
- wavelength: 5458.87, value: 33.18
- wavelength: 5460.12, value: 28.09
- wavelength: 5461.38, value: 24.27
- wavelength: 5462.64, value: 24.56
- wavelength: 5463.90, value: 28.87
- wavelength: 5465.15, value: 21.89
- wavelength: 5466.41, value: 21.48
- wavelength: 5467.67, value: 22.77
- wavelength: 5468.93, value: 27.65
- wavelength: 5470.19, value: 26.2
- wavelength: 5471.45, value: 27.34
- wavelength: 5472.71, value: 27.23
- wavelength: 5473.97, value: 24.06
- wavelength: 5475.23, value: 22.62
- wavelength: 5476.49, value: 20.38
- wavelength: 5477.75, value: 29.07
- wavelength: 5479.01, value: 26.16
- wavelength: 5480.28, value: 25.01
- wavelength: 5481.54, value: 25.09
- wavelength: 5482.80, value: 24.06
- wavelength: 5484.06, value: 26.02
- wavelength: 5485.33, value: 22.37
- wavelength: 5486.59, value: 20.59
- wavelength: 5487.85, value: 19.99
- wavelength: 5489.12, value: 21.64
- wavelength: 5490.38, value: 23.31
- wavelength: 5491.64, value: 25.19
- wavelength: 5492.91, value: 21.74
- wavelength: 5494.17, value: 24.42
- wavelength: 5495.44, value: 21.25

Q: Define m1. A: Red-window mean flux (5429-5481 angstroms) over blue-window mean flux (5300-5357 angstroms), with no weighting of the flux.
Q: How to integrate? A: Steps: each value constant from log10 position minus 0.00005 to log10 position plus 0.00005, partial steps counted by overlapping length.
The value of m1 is 1.02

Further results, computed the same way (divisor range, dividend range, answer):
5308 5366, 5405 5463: 1.06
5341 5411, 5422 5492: 1.02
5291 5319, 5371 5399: 1.02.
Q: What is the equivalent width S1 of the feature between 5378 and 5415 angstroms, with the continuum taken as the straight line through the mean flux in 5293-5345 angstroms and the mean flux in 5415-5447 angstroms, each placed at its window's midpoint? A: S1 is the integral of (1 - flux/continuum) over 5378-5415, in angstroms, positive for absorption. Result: 1.2 angstroms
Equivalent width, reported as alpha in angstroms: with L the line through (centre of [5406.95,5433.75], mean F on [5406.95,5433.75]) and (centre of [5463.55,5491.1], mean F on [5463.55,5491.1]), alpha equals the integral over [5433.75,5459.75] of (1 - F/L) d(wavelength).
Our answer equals -1.0 angstroms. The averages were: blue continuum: 27.1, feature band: 26.8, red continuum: 24.2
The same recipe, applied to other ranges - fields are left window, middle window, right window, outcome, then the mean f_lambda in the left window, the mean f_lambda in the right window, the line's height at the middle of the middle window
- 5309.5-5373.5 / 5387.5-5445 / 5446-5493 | -2.9 angstroms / 25.4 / 25.1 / 25.2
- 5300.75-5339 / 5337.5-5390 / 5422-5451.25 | 1.8 angstroms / 25.5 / 27.1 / 26.1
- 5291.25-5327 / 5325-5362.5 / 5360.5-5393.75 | -1.3 angstroms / 25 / 25.1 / 25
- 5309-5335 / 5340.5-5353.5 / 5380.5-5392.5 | -0.1 angstroms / 25.3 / 24.5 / 25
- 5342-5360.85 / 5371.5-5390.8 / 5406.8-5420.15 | 0.7 angstroms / 25.5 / 26.8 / 26.1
